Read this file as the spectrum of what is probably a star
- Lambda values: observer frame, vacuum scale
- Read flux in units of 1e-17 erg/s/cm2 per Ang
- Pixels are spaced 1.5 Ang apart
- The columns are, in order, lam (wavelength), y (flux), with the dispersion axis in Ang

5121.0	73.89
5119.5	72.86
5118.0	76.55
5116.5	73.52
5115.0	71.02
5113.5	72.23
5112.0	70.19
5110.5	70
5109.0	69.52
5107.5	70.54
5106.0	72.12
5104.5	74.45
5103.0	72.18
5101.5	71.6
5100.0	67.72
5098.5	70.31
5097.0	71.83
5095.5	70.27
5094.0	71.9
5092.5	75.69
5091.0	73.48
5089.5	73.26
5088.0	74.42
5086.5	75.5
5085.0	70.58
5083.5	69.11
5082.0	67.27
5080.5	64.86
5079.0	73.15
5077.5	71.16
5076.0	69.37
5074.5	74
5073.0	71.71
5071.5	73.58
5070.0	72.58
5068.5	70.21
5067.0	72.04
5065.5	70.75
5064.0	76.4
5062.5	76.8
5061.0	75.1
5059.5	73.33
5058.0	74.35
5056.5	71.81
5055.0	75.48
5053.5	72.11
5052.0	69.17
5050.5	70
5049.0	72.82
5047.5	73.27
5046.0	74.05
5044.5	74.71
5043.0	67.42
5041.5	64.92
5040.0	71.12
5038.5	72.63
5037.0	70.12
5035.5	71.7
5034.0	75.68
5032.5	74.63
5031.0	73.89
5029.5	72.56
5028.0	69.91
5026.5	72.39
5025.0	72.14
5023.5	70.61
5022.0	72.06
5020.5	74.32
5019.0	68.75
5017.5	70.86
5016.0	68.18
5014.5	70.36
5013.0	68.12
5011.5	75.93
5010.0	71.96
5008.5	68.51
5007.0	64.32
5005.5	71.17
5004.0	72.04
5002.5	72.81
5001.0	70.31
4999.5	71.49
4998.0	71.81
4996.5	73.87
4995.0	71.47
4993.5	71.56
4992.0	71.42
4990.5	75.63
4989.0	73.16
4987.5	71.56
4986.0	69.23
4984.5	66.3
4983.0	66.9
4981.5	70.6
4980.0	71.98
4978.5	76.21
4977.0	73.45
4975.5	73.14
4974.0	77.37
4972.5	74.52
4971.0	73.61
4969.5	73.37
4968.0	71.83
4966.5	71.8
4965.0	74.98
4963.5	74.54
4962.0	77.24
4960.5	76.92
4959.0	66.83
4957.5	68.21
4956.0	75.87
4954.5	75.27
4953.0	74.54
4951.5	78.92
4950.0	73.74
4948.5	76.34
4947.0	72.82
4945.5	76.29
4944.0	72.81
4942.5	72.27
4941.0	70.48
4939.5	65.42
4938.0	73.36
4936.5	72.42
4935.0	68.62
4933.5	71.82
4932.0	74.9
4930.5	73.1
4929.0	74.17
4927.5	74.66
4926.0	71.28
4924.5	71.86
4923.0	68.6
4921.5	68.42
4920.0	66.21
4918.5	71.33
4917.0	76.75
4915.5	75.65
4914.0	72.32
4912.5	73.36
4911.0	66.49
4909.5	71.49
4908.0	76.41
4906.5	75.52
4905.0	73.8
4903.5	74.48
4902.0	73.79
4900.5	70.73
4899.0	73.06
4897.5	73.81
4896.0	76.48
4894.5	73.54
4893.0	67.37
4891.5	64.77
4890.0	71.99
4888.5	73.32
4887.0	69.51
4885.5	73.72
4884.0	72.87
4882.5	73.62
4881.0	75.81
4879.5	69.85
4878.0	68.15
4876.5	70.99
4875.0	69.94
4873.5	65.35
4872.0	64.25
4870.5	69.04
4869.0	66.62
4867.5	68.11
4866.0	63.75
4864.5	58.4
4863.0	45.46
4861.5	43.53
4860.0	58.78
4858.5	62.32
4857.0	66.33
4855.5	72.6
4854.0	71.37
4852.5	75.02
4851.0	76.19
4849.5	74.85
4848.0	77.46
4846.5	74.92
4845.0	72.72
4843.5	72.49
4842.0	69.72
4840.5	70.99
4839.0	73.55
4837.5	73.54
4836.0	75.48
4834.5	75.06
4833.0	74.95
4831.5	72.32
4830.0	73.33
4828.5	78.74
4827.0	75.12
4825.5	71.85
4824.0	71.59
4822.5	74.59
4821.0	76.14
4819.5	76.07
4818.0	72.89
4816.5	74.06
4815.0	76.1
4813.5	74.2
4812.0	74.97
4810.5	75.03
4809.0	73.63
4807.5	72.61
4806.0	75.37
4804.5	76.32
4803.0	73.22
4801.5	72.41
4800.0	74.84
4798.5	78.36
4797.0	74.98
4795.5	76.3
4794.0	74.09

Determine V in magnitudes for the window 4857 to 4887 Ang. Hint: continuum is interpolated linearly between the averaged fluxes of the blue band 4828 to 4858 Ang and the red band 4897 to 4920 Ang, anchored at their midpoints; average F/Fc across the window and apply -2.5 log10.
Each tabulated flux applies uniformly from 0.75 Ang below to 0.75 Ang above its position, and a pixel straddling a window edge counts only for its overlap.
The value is 0.12 mag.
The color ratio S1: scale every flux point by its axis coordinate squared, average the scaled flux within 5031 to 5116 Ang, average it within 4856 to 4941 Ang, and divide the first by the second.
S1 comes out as 1.11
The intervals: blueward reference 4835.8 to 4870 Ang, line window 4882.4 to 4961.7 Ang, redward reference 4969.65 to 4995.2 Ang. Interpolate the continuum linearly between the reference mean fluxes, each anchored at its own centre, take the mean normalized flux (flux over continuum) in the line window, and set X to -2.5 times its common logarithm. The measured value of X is -0.03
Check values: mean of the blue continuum 67.9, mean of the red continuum 72.3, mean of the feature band 72.5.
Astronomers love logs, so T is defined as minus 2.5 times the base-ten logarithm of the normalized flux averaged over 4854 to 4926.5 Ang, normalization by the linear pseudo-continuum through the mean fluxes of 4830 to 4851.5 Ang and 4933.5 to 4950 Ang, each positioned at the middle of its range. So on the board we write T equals 0.06 mag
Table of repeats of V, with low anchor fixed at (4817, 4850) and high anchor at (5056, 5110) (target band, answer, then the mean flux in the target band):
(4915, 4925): 0.03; 71.1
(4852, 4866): 0.20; 61.4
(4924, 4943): 0.02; 71.9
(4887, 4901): 0.03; 71.6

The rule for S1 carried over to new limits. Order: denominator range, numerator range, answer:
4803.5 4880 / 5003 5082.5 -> 1.10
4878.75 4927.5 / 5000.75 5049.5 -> 1.04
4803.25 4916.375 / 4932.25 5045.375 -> 1.06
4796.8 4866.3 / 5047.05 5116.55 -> 1.11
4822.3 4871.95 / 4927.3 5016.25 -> 1.09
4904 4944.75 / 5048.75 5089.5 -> 1.06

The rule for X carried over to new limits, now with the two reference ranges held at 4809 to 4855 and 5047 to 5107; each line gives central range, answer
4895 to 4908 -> -0.01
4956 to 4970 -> 0.00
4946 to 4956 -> -0.03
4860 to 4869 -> 0.28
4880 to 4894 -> 0.03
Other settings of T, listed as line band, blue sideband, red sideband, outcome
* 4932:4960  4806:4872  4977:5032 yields -0.02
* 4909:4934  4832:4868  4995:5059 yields -0.03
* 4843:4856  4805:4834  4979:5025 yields -0.01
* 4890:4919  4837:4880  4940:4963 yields -0.03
